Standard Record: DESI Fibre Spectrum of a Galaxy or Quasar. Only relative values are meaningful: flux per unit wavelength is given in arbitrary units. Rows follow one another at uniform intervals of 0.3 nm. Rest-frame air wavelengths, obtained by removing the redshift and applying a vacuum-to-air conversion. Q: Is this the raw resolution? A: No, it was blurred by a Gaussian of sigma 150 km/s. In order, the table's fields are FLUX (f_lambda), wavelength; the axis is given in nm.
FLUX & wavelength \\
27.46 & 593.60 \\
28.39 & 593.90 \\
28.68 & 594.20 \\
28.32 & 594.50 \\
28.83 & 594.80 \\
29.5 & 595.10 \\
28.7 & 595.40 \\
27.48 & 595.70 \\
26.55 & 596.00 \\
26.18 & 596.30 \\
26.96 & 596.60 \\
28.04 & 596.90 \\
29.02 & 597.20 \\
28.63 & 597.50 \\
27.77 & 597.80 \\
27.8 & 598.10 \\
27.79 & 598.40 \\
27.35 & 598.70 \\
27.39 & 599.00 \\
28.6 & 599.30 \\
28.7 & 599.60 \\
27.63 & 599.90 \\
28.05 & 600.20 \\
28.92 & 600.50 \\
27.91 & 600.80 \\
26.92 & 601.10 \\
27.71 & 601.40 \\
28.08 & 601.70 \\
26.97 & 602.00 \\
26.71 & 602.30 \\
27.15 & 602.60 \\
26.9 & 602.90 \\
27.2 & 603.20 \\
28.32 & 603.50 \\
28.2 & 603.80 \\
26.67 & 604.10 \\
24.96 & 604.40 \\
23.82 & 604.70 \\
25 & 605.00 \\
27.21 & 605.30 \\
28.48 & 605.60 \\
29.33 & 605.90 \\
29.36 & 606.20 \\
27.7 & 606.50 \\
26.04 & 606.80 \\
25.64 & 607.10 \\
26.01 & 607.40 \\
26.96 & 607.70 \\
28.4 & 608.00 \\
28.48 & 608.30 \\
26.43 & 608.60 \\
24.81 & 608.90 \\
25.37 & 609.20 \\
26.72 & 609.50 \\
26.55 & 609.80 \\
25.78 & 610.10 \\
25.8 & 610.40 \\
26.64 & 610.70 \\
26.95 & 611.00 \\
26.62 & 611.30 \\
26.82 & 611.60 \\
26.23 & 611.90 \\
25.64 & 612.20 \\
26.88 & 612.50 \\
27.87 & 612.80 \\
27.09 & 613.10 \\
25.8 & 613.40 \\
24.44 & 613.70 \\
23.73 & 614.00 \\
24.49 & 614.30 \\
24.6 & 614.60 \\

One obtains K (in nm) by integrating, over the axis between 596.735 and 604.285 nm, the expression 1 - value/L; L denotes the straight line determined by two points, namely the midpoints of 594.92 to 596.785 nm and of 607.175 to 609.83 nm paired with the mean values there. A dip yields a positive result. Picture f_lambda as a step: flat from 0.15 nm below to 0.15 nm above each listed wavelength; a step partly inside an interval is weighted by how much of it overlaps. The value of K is -0.15 nm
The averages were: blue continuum 27.6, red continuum 26.6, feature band 27.8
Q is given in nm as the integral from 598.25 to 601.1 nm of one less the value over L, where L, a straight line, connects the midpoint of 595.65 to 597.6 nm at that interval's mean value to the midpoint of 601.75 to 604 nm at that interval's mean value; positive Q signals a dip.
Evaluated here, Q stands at -0.055 nm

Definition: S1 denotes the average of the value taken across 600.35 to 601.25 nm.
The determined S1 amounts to 27.9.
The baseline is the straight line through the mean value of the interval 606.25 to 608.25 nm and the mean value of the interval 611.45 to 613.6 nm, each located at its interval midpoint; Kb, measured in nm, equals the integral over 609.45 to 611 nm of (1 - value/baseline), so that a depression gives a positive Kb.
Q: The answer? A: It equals 0.02 nm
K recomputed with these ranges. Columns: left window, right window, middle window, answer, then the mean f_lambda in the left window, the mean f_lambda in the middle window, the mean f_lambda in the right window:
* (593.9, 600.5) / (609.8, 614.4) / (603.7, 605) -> 0.07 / 28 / 25.7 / 26.1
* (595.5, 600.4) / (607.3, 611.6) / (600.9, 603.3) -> 0.01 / 27.8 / 27.2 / 26.6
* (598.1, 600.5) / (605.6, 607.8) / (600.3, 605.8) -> 0.12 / 28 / 27.1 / 27.4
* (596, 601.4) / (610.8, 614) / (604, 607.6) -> 0.05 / 27.8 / 26.7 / 26.3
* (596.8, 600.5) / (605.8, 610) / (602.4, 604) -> 0.00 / 28.1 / 27.5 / 26.9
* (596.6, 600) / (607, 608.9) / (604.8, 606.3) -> -0.03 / 28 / 27.7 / 26.9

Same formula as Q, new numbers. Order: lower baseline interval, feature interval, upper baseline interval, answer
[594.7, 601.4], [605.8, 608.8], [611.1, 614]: -0.06 nm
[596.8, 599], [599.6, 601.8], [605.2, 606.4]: 0.02 nm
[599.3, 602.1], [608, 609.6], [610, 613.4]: 0.02 nm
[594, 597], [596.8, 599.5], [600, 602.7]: -0.03 nm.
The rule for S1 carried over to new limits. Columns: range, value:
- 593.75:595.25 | 28.7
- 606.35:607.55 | 26.3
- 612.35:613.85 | 26.4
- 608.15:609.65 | 26.4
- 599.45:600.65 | 28.3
